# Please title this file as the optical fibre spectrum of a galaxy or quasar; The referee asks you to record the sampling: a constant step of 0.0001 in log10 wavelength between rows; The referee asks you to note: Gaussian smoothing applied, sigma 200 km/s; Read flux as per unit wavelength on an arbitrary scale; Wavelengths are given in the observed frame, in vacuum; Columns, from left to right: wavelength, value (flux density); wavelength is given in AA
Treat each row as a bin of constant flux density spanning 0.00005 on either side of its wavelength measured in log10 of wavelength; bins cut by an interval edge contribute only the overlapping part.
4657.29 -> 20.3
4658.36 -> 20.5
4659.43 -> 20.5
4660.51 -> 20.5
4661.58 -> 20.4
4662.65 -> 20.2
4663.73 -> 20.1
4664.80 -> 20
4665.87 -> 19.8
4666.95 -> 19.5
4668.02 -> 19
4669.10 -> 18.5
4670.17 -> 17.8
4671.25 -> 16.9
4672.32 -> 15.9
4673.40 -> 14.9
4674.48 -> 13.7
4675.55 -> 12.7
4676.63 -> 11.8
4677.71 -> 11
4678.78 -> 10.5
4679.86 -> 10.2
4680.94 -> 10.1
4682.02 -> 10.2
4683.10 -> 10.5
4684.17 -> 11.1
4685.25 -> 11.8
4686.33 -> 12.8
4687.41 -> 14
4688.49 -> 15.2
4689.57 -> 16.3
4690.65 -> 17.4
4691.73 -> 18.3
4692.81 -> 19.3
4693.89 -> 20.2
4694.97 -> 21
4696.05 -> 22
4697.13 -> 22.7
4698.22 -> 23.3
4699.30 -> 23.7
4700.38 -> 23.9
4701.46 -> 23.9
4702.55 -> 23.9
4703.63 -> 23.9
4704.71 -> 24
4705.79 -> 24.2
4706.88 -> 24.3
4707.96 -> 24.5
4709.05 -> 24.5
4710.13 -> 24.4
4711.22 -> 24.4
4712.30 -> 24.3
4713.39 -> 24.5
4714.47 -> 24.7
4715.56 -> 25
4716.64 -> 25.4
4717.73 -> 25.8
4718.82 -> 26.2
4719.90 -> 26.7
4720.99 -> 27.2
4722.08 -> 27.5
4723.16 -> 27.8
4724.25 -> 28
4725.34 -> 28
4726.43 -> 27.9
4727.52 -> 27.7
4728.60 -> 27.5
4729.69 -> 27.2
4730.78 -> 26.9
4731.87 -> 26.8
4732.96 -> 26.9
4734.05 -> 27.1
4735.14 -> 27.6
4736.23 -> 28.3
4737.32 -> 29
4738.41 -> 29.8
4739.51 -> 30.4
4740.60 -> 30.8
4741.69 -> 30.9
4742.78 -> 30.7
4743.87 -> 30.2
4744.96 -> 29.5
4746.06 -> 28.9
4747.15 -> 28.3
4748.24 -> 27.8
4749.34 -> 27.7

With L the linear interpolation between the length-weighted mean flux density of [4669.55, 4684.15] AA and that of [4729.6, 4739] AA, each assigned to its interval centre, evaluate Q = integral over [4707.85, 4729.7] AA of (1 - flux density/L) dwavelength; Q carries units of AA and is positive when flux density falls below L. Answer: -2.3 AA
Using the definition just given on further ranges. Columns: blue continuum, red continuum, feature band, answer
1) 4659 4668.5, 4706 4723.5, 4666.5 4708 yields 9.5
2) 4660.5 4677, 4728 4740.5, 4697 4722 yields -0.6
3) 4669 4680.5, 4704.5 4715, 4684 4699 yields 1.0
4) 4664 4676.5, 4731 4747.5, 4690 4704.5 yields 0.0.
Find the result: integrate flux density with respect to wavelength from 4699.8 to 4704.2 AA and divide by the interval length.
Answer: 23.9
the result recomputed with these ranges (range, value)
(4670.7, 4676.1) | 14.8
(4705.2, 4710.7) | 24.4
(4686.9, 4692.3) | 16.3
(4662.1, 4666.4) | 20.1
